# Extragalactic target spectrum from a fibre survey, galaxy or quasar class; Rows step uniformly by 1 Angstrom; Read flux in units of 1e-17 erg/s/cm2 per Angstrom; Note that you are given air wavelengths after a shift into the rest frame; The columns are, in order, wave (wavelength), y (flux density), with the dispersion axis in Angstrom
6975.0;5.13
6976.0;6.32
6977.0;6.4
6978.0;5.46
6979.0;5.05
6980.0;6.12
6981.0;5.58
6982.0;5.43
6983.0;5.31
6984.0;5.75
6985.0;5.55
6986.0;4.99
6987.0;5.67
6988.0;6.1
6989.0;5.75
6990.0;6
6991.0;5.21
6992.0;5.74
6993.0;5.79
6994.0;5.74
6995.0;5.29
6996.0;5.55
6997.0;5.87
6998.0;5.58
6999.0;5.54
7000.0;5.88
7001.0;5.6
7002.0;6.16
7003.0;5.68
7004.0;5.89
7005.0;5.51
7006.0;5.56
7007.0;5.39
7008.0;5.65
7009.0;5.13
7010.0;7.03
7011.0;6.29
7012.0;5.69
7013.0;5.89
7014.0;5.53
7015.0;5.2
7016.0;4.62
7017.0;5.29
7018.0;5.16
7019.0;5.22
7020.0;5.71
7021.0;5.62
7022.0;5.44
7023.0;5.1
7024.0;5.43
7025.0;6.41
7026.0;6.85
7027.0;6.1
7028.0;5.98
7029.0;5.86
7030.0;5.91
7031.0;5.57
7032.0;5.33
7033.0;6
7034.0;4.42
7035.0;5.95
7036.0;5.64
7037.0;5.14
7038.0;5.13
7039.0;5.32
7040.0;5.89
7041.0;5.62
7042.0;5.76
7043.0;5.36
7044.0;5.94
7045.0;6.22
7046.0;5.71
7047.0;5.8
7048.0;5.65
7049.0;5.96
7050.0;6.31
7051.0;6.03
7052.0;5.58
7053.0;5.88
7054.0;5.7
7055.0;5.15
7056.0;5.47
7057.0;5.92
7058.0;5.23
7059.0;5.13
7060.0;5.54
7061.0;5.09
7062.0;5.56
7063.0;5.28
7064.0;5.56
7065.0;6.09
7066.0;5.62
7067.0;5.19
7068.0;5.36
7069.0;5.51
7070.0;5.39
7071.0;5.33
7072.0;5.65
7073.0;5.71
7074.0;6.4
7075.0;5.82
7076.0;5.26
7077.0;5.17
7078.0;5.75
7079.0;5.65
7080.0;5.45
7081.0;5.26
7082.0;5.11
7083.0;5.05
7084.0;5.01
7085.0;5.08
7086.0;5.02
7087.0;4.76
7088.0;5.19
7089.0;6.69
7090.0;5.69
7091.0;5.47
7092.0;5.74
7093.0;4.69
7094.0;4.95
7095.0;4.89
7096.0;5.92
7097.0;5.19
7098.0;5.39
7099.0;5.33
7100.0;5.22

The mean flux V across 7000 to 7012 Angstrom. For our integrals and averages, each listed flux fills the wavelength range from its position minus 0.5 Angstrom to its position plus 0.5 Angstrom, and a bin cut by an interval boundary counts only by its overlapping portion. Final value 5.81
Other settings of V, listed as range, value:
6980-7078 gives 5.63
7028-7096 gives 5.52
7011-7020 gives 5.4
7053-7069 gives 5.47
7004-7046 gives 5.63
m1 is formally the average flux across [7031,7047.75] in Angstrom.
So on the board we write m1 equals 5.58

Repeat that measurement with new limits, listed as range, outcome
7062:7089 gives 5.44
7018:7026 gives 5.62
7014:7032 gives 5.61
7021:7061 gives 5.67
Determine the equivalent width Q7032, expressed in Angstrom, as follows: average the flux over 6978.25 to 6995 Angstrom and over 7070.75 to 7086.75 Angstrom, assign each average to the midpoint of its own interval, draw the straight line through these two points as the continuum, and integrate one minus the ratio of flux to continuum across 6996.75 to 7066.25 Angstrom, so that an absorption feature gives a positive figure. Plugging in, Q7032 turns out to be -1.8 Angstrom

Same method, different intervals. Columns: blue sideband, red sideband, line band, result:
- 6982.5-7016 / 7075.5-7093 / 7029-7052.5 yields -0.7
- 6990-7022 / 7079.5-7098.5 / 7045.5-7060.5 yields -0.7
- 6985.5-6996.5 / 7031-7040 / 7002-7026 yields -0.5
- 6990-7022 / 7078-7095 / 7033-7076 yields -1.3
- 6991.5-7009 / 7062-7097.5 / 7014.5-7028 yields 0.1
